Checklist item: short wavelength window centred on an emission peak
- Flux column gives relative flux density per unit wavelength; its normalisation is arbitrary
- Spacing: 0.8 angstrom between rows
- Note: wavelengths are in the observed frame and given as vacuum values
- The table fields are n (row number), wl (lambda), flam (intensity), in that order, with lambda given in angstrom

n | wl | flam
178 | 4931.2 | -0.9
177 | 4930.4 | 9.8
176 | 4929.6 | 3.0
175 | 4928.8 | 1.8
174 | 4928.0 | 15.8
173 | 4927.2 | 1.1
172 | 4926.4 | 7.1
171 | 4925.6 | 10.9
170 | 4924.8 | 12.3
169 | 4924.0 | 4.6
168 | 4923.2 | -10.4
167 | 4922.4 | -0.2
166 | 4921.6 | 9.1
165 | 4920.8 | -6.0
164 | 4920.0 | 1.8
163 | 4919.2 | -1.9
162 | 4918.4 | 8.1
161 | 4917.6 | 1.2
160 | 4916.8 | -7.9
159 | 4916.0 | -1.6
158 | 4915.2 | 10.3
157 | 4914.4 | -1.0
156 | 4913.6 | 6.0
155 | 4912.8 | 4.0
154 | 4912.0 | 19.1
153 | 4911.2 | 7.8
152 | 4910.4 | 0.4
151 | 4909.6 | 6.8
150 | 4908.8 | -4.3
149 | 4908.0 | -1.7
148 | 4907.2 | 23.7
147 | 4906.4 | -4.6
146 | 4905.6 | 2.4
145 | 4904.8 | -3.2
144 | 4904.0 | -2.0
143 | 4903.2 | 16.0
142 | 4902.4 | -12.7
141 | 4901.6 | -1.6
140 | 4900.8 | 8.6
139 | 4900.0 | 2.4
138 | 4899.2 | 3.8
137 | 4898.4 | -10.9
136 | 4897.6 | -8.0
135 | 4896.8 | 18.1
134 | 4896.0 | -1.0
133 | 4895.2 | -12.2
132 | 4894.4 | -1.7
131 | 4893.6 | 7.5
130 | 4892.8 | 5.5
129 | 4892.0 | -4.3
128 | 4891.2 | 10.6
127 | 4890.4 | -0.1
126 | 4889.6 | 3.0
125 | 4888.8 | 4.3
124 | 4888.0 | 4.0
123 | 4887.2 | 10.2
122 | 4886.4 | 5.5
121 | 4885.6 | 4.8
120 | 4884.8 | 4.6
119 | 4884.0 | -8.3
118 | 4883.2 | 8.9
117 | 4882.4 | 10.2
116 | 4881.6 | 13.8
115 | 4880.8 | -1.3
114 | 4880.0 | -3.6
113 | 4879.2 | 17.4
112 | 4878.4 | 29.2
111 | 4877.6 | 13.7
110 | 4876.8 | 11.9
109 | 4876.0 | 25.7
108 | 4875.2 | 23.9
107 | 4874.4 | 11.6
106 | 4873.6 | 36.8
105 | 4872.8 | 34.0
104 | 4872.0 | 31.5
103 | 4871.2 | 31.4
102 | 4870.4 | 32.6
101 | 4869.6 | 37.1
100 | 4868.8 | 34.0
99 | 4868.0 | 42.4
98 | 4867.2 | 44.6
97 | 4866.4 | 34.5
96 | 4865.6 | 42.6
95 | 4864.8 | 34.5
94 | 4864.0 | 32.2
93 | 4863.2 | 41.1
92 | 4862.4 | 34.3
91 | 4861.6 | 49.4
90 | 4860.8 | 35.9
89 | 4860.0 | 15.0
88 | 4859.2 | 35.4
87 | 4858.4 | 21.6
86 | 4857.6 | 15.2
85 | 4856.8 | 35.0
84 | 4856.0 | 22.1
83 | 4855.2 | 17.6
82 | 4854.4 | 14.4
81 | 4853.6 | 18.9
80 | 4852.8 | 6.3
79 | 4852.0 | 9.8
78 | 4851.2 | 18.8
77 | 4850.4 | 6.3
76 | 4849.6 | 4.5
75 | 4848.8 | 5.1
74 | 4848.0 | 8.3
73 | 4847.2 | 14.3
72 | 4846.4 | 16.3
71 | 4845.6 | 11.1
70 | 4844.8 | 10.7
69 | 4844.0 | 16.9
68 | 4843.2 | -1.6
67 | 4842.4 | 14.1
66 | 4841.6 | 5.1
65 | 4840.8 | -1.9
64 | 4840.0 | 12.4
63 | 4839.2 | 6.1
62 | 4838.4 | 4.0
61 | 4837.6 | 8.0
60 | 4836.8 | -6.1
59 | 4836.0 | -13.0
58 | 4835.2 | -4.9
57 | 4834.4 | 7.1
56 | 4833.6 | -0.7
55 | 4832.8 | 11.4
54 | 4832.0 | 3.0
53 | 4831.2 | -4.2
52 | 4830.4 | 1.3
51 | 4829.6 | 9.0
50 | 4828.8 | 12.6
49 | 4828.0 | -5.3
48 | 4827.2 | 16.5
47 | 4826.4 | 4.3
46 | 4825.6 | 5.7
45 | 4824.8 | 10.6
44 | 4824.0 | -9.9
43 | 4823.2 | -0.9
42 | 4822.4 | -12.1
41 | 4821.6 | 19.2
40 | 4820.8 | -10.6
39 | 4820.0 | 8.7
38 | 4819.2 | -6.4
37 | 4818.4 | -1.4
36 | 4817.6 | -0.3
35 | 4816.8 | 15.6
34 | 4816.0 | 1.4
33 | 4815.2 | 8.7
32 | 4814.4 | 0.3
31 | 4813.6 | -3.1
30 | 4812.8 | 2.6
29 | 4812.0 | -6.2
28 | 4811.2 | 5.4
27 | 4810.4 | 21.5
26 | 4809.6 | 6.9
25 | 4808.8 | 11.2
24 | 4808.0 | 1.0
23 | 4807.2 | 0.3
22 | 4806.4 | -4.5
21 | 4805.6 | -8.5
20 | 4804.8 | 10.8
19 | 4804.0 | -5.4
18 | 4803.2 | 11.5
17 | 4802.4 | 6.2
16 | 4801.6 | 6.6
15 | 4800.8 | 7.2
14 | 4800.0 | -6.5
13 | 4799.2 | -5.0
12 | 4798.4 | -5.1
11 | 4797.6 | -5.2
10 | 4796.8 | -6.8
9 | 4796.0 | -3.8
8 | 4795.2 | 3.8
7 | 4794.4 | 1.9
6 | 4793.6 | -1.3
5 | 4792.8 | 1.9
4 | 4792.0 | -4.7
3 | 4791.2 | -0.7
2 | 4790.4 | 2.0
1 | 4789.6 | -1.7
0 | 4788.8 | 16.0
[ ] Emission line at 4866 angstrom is C IV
